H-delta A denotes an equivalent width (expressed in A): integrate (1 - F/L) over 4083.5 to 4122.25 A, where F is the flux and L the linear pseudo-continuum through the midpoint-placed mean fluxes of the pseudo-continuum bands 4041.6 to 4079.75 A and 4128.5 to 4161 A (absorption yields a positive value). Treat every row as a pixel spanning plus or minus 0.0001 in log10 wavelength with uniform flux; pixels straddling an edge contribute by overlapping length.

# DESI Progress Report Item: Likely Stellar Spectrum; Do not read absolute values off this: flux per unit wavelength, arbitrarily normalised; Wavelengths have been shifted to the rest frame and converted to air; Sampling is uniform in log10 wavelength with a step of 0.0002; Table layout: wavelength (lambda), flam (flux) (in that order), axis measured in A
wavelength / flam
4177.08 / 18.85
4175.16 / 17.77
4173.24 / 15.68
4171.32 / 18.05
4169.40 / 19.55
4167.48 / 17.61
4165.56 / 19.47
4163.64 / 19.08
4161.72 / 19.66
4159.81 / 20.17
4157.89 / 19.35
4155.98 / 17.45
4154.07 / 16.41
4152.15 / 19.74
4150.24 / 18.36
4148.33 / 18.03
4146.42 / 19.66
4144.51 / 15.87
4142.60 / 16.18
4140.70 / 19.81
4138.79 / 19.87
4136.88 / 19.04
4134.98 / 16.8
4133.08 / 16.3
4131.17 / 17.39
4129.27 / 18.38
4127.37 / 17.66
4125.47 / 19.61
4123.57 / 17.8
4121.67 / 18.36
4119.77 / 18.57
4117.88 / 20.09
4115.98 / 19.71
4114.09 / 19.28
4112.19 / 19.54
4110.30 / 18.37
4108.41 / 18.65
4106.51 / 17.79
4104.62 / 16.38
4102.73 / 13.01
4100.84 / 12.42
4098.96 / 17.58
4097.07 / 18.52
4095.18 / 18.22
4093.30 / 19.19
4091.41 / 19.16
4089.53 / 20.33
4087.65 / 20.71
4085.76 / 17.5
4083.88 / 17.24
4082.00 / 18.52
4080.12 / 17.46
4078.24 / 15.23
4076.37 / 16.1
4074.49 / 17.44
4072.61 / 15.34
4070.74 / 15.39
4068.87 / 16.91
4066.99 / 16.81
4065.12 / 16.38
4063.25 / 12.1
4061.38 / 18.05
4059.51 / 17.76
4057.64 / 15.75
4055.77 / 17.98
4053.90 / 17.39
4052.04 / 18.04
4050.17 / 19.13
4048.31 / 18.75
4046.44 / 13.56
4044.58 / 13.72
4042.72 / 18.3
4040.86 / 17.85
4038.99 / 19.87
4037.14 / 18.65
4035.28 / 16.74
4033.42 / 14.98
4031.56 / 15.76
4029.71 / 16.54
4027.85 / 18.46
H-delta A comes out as -1.7 A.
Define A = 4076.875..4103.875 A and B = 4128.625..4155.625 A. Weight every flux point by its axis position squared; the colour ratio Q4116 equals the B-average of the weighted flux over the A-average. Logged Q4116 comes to 1.05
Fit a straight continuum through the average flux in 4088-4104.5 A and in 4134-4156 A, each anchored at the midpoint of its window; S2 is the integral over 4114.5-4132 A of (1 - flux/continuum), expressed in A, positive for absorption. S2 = -0.8 A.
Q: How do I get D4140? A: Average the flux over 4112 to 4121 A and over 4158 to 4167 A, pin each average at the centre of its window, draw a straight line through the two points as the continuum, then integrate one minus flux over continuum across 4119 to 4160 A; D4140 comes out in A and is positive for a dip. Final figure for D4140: 2.6 A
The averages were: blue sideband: 19.4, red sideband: 19.5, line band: 18.2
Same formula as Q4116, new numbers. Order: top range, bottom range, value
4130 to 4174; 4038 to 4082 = 1.14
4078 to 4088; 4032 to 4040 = 1.04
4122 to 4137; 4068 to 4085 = 1.10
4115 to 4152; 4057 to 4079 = 1.17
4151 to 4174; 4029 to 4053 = 1.15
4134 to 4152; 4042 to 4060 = 1.12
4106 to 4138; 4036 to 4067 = 1.12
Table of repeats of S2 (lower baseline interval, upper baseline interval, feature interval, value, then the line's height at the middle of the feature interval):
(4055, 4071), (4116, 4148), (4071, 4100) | -1.4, 17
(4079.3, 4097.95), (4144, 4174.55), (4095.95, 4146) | 2.0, 18.6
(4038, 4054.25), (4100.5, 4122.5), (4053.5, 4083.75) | 1.7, 17.6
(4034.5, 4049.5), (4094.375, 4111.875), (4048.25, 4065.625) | 0.1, 17.1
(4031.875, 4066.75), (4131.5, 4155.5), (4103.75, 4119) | -1.0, 17.6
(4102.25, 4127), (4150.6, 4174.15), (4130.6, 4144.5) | 0.5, 18.4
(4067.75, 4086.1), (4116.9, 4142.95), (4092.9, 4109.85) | 0.6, 17.4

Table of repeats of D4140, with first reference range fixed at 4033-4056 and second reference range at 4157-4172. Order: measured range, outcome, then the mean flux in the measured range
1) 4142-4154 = 0.6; 17.9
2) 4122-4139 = 0.5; 18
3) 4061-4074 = 1.4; 15.8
